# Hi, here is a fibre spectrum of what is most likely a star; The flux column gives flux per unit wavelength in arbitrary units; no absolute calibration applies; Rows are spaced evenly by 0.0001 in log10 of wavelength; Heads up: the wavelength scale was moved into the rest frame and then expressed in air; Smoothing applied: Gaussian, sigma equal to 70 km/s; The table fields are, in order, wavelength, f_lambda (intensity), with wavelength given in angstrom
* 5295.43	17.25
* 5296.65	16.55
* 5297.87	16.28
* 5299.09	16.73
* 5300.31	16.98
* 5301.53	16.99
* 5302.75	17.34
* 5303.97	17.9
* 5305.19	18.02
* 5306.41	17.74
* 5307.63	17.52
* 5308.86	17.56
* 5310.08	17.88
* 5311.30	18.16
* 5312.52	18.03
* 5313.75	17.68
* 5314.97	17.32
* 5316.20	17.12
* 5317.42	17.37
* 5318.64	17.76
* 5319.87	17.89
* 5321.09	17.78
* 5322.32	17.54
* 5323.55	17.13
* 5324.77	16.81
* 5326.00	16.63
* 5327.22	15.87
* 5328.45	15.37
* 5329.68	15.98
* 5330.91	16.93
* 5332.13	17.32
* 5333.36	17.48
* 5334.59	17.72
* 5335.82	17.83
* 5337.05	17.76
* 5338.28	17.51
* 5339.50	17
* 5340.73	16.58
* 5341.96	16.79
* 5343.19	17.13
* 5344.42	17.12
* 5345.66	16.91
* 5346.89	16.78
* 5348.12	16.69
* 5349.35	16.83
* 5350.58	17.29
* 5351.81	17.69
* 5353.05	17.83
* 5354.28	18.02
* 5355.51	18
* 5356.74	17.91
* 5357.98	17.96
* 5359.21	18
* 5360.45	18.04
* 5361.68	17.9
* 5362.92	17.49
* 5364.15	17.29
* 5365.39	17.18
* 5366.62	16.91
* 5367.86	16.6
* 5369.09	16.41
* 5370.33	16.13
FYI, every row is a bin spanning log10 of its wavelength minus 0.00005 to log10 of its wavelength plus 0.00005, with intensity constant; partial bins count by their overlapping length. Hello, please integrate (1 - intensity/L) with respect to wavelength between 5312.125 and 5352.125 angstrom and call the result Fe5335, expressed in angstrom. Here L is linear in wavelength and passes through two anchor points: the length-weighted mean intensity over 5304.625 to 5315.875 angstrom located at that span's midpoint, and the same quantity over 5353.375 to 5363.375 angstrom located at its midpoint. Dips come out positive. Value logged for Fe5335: 1.55 angstrom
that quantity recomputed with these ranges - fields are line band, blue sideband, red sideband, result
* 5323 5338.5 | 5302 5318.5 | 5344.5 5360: 0.6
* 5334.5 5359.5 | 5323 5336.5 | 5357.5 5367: -0.2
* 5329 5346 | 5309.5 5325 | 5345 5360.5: 0.4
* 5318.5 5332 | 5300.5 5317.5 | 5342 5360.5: 0.5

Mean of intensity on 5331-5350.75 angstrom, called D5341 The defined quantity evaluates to 17.2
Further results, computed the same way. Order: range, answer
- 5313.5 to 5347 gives 17.1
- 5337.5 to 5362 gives 17.4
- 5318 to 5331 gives 16.9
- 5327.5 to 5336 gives 16.8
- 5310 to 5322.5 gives 17.7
